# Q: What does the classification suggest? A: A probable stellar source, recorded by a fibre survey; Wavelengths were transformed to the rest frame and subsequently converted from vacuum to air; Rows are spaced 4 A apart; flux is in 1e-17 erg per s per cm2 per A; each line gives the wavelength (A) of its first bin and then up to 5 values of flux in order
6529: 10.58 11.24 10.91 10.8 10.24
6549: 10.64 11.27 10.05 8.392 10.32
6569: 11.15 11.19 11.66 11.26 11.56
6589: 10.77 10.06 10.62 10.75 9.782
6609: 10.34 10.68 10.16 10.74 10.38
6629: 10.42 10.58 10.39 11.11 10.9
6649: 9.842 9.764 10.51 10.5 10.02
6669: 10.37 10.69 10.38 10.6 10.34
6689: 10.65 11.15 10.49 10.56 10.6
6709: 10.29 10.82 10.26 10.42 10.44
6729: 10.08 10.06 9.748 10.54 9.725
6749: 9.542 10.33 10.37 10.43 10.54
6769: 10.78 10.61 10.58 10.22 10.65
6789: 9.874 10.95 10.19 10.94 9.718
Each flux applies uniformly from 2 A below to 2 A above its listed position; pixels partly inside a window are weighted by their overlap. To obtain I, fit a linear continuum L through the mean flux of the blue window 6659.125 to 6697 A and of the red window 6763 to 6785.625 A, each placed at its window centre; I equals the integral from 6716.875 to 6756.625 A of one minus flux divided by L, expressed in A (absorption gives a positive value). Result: 1.60 A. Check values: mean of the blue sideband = 10.5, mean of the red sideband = 10.6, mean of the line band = 10.1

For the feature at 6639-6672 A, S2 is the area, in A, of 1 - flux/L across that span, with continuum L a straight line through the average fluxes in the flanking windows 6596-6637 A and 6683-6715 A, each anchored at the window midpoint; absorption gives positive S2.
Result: 0.4 A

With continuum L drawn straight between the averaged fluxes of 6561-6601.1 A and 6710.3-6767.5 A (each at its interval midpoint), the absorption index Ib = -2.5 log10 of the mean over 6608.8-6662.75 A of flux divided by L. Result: 0.02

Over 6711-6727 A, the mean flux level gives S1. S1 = 10.5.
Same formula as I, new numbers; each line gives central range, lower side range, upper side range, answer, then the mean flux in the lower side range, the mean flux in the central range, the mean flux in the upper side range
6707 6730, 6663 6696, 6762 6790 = 0.2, 10.5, 10.4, 10.5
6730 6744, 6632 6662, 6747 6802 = 0.5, 10.4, 10.1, 10.4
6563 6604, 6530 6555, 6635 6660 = -0.9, 10.8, 10.9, 10.4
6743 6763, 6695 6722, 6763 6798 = 0.8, 10.5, 10.1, 10.5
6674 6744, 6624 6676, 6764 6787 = 0.4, 10.4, 10.4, 10.6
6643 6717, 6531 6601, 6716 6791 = -0.1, 10.7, 10.5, 10.3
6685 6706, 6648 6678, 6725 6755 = -1.0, 10.3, 10.7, 10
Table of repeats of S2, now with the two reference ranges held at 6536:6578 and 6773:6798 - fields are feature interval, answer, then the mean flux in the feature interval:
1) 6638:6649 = -0.2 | 10.7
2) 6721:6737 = 0.5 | 10.2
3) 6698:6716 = -0.1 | 10.5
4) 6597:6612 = 0.3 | 10.4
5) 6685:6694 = -0.2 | 10.7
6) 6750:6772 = 0.0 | 10.5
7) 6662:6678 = 0.2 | 10.4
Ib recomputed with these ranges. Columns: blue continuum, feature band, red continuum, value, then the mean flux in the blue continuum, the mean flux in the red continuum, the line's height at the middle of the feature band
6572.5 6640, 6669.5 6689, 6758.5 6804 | 0.009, 10.7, 10.5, 10.6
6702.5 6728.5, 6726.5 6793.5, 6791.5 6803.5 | 0.028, 10.5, 10.6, 10.6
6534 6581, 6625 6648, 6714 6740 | -0.018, 10.6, 10.2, 10.4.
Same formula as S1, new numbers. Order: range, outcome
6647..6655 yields 9.8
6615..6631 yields 10.4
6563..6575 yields 10.9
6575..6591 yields 11.3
